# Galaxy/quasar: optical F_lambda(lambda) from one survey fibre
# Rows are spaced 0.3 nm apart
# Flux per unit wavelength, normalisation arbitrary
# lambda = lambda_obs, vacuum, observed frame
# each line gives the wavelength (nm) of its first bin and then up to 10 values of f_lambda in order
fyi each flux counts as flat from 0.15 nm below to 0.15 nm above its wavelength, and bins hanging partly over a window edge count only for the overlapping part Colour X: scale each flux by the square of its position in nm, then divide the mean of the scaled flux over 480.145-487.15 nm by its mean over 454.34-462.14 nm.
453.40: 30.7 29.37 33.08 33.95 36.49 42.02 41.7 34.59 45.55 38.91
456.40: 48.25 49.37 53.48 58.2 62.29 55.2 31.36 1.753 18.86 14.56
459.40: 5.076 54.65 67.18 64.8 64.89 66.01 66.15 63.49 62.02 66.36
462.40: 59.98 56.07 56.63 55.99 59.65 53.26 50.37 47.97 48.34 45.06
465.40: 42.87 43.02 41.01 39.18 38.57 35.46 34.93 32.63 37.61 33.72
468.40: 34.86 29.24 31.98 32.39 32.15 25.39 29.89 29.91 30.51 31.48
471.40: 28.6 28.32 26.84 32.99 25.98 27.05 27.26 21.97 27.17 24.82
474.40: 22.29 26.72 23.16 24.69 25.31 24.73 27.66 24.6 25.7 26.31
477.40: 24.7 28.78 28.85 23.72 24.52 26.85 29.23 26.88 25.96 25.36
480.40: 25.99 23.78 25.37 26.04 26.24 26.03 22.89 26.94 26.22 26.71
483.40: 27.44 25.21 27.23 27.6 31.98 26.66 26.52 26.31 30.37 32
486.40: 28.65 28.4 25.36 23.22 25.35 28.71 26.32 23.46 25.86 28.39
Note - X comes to 0.65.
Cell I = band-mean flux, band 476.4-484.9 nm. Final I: 26.3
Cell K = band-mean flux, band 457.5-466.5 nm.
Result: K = 48.7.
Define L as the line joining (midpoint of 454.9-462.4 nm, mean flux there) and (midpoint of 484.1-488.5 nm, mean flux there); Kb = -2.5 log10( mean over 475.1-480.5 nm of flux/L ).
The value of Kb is 0.27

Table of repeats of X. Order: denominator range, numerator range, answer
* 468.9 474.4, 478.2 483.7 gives 0.95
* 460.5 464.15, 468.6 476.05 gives 0.48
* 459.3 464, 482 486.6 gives 0.52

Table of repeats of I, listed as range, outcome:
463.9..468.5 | 40.9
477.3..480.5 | 26.5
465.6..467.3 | 38.7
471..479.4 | 26.4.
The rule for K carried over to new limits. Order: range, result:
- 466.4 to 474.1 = 30.6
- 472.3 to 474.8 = 25.8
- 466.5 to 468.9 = 34.5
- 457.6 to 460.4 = 35.8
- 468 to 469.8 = 32.2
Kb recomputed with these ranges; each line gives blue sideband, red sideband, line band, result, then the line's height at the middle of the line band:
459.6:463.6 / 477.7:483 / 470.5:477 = 0.401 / 38.6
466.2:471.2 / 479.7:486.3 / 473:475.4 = 0.226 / 30.5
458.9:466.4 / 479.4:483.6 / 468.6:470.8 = 0.358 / 42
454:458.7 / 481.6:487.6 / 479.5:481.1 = 0.154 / 29.3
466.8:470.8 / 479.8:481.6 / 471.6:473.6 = 0.105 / 30.1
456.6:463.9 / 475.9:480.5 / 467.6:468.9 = 0.180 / 39.8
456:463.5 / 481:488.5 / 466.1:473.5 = 0.282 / 40.6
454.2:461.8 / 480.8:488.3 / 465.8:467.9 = 0.055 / 39.1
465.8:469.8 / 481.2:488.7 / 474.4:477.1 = 0.230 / 31.2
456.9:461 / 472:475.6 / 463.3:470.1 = -0.148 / 34.4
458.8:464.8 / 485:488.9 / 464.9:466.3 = 0.157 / 49.4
